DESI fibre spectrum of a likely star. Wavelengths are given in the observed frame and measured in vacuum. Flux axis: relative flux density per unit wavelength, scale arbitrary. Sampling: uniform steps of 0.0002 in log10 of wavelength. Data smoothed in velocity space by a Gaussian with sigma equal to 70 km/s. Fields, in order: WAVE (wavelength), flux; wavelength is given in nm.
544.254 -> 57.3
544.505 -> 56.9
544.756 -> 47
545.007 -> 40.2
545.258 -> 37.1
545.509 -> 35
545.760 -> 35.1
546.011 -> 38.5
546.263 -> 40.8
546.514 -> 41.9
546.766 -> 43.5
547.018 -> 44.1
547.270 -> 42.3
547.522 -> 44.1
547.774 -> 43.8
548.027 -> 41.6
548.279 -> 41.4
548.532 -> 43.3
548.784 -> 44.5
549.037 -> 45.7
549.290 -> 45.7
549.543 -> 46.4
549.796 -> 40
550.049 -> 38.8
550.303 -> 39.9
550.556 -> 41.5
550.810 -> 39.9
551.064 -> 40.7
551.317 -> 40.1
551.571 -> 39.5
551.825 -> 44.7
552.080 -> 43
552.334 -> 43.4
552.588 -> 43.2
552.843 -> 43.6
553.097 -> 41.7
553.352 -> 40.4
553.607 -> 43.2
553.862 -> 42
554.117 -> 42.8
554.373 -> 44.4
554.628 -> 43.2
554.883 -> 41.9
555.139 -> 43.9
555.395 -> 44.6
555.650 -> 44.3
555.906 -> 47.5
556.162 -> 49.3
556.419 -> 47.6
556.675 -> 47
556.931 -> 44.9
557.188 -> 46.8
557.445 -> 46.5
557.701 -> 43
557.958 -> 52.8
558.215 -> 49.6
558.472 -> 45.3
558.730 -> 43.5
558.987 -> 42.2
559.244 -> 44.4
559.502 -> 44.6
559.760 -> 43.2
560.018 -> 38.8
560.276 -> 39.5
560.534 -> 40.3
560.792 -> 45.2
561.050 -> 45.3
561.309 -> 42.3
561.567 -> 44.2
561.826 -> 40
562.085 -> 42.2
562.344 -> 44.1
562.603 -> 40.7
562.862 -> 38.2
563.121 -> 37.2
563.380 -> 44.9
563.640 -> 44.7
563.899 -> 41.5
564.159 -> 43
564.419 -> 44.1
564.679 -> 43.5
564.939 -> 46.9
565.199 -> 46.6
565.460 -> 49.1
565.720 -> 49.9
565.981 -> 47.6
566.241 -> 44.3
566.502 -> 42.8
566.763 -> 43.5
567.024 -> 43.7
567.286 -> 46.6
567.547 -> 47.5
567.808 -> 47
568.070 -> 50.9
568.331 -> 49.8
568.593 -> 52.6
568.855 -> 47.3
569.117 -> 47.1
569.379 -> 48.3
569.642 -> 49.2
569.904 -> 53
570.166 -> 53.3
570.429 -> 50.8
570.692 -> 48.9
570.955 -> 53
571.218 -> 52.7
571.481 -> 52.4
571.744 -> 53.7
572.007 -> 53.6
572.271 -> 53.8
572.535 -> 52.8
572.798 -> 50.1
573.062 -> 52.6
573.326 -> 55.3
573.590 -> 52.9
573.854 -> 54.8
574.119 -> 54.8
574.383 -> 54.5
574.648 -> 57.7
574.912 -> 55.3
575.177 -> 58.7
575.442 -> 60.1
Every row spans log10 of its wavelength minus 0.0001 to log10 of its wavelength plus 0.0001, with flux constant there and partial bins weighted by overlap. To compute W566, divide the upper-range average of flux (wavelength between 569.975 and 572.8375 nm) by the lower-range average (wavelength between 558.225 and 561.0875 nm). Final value 1.2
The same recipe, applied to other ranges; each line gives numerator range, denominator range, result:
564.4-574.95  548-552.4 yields 1.19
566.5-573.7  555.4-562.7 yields 1.13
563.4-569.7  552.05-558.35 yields 1.04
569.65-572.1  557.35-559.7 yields 1.14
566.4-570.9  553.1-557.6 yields 1.09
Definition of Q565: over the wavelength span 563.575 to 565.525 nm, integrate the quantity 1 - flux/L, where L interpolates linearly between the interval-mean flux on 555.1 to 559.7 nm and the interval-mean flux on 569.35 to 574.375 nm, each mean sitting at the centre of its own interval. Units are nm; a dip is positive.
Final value 0.18 nm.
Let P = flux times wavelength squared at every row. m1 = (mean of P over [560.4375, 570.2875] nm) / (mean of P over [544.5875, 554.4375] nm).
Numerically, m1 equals 1.15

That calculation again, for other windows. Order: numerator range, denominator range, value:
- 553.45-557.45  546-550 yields 1.07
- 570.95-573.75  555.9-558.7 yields 1.19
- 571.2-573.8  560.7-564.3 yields 1.30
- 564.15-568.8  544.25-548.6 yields 1.18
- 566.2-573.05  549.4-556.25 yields 1.24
